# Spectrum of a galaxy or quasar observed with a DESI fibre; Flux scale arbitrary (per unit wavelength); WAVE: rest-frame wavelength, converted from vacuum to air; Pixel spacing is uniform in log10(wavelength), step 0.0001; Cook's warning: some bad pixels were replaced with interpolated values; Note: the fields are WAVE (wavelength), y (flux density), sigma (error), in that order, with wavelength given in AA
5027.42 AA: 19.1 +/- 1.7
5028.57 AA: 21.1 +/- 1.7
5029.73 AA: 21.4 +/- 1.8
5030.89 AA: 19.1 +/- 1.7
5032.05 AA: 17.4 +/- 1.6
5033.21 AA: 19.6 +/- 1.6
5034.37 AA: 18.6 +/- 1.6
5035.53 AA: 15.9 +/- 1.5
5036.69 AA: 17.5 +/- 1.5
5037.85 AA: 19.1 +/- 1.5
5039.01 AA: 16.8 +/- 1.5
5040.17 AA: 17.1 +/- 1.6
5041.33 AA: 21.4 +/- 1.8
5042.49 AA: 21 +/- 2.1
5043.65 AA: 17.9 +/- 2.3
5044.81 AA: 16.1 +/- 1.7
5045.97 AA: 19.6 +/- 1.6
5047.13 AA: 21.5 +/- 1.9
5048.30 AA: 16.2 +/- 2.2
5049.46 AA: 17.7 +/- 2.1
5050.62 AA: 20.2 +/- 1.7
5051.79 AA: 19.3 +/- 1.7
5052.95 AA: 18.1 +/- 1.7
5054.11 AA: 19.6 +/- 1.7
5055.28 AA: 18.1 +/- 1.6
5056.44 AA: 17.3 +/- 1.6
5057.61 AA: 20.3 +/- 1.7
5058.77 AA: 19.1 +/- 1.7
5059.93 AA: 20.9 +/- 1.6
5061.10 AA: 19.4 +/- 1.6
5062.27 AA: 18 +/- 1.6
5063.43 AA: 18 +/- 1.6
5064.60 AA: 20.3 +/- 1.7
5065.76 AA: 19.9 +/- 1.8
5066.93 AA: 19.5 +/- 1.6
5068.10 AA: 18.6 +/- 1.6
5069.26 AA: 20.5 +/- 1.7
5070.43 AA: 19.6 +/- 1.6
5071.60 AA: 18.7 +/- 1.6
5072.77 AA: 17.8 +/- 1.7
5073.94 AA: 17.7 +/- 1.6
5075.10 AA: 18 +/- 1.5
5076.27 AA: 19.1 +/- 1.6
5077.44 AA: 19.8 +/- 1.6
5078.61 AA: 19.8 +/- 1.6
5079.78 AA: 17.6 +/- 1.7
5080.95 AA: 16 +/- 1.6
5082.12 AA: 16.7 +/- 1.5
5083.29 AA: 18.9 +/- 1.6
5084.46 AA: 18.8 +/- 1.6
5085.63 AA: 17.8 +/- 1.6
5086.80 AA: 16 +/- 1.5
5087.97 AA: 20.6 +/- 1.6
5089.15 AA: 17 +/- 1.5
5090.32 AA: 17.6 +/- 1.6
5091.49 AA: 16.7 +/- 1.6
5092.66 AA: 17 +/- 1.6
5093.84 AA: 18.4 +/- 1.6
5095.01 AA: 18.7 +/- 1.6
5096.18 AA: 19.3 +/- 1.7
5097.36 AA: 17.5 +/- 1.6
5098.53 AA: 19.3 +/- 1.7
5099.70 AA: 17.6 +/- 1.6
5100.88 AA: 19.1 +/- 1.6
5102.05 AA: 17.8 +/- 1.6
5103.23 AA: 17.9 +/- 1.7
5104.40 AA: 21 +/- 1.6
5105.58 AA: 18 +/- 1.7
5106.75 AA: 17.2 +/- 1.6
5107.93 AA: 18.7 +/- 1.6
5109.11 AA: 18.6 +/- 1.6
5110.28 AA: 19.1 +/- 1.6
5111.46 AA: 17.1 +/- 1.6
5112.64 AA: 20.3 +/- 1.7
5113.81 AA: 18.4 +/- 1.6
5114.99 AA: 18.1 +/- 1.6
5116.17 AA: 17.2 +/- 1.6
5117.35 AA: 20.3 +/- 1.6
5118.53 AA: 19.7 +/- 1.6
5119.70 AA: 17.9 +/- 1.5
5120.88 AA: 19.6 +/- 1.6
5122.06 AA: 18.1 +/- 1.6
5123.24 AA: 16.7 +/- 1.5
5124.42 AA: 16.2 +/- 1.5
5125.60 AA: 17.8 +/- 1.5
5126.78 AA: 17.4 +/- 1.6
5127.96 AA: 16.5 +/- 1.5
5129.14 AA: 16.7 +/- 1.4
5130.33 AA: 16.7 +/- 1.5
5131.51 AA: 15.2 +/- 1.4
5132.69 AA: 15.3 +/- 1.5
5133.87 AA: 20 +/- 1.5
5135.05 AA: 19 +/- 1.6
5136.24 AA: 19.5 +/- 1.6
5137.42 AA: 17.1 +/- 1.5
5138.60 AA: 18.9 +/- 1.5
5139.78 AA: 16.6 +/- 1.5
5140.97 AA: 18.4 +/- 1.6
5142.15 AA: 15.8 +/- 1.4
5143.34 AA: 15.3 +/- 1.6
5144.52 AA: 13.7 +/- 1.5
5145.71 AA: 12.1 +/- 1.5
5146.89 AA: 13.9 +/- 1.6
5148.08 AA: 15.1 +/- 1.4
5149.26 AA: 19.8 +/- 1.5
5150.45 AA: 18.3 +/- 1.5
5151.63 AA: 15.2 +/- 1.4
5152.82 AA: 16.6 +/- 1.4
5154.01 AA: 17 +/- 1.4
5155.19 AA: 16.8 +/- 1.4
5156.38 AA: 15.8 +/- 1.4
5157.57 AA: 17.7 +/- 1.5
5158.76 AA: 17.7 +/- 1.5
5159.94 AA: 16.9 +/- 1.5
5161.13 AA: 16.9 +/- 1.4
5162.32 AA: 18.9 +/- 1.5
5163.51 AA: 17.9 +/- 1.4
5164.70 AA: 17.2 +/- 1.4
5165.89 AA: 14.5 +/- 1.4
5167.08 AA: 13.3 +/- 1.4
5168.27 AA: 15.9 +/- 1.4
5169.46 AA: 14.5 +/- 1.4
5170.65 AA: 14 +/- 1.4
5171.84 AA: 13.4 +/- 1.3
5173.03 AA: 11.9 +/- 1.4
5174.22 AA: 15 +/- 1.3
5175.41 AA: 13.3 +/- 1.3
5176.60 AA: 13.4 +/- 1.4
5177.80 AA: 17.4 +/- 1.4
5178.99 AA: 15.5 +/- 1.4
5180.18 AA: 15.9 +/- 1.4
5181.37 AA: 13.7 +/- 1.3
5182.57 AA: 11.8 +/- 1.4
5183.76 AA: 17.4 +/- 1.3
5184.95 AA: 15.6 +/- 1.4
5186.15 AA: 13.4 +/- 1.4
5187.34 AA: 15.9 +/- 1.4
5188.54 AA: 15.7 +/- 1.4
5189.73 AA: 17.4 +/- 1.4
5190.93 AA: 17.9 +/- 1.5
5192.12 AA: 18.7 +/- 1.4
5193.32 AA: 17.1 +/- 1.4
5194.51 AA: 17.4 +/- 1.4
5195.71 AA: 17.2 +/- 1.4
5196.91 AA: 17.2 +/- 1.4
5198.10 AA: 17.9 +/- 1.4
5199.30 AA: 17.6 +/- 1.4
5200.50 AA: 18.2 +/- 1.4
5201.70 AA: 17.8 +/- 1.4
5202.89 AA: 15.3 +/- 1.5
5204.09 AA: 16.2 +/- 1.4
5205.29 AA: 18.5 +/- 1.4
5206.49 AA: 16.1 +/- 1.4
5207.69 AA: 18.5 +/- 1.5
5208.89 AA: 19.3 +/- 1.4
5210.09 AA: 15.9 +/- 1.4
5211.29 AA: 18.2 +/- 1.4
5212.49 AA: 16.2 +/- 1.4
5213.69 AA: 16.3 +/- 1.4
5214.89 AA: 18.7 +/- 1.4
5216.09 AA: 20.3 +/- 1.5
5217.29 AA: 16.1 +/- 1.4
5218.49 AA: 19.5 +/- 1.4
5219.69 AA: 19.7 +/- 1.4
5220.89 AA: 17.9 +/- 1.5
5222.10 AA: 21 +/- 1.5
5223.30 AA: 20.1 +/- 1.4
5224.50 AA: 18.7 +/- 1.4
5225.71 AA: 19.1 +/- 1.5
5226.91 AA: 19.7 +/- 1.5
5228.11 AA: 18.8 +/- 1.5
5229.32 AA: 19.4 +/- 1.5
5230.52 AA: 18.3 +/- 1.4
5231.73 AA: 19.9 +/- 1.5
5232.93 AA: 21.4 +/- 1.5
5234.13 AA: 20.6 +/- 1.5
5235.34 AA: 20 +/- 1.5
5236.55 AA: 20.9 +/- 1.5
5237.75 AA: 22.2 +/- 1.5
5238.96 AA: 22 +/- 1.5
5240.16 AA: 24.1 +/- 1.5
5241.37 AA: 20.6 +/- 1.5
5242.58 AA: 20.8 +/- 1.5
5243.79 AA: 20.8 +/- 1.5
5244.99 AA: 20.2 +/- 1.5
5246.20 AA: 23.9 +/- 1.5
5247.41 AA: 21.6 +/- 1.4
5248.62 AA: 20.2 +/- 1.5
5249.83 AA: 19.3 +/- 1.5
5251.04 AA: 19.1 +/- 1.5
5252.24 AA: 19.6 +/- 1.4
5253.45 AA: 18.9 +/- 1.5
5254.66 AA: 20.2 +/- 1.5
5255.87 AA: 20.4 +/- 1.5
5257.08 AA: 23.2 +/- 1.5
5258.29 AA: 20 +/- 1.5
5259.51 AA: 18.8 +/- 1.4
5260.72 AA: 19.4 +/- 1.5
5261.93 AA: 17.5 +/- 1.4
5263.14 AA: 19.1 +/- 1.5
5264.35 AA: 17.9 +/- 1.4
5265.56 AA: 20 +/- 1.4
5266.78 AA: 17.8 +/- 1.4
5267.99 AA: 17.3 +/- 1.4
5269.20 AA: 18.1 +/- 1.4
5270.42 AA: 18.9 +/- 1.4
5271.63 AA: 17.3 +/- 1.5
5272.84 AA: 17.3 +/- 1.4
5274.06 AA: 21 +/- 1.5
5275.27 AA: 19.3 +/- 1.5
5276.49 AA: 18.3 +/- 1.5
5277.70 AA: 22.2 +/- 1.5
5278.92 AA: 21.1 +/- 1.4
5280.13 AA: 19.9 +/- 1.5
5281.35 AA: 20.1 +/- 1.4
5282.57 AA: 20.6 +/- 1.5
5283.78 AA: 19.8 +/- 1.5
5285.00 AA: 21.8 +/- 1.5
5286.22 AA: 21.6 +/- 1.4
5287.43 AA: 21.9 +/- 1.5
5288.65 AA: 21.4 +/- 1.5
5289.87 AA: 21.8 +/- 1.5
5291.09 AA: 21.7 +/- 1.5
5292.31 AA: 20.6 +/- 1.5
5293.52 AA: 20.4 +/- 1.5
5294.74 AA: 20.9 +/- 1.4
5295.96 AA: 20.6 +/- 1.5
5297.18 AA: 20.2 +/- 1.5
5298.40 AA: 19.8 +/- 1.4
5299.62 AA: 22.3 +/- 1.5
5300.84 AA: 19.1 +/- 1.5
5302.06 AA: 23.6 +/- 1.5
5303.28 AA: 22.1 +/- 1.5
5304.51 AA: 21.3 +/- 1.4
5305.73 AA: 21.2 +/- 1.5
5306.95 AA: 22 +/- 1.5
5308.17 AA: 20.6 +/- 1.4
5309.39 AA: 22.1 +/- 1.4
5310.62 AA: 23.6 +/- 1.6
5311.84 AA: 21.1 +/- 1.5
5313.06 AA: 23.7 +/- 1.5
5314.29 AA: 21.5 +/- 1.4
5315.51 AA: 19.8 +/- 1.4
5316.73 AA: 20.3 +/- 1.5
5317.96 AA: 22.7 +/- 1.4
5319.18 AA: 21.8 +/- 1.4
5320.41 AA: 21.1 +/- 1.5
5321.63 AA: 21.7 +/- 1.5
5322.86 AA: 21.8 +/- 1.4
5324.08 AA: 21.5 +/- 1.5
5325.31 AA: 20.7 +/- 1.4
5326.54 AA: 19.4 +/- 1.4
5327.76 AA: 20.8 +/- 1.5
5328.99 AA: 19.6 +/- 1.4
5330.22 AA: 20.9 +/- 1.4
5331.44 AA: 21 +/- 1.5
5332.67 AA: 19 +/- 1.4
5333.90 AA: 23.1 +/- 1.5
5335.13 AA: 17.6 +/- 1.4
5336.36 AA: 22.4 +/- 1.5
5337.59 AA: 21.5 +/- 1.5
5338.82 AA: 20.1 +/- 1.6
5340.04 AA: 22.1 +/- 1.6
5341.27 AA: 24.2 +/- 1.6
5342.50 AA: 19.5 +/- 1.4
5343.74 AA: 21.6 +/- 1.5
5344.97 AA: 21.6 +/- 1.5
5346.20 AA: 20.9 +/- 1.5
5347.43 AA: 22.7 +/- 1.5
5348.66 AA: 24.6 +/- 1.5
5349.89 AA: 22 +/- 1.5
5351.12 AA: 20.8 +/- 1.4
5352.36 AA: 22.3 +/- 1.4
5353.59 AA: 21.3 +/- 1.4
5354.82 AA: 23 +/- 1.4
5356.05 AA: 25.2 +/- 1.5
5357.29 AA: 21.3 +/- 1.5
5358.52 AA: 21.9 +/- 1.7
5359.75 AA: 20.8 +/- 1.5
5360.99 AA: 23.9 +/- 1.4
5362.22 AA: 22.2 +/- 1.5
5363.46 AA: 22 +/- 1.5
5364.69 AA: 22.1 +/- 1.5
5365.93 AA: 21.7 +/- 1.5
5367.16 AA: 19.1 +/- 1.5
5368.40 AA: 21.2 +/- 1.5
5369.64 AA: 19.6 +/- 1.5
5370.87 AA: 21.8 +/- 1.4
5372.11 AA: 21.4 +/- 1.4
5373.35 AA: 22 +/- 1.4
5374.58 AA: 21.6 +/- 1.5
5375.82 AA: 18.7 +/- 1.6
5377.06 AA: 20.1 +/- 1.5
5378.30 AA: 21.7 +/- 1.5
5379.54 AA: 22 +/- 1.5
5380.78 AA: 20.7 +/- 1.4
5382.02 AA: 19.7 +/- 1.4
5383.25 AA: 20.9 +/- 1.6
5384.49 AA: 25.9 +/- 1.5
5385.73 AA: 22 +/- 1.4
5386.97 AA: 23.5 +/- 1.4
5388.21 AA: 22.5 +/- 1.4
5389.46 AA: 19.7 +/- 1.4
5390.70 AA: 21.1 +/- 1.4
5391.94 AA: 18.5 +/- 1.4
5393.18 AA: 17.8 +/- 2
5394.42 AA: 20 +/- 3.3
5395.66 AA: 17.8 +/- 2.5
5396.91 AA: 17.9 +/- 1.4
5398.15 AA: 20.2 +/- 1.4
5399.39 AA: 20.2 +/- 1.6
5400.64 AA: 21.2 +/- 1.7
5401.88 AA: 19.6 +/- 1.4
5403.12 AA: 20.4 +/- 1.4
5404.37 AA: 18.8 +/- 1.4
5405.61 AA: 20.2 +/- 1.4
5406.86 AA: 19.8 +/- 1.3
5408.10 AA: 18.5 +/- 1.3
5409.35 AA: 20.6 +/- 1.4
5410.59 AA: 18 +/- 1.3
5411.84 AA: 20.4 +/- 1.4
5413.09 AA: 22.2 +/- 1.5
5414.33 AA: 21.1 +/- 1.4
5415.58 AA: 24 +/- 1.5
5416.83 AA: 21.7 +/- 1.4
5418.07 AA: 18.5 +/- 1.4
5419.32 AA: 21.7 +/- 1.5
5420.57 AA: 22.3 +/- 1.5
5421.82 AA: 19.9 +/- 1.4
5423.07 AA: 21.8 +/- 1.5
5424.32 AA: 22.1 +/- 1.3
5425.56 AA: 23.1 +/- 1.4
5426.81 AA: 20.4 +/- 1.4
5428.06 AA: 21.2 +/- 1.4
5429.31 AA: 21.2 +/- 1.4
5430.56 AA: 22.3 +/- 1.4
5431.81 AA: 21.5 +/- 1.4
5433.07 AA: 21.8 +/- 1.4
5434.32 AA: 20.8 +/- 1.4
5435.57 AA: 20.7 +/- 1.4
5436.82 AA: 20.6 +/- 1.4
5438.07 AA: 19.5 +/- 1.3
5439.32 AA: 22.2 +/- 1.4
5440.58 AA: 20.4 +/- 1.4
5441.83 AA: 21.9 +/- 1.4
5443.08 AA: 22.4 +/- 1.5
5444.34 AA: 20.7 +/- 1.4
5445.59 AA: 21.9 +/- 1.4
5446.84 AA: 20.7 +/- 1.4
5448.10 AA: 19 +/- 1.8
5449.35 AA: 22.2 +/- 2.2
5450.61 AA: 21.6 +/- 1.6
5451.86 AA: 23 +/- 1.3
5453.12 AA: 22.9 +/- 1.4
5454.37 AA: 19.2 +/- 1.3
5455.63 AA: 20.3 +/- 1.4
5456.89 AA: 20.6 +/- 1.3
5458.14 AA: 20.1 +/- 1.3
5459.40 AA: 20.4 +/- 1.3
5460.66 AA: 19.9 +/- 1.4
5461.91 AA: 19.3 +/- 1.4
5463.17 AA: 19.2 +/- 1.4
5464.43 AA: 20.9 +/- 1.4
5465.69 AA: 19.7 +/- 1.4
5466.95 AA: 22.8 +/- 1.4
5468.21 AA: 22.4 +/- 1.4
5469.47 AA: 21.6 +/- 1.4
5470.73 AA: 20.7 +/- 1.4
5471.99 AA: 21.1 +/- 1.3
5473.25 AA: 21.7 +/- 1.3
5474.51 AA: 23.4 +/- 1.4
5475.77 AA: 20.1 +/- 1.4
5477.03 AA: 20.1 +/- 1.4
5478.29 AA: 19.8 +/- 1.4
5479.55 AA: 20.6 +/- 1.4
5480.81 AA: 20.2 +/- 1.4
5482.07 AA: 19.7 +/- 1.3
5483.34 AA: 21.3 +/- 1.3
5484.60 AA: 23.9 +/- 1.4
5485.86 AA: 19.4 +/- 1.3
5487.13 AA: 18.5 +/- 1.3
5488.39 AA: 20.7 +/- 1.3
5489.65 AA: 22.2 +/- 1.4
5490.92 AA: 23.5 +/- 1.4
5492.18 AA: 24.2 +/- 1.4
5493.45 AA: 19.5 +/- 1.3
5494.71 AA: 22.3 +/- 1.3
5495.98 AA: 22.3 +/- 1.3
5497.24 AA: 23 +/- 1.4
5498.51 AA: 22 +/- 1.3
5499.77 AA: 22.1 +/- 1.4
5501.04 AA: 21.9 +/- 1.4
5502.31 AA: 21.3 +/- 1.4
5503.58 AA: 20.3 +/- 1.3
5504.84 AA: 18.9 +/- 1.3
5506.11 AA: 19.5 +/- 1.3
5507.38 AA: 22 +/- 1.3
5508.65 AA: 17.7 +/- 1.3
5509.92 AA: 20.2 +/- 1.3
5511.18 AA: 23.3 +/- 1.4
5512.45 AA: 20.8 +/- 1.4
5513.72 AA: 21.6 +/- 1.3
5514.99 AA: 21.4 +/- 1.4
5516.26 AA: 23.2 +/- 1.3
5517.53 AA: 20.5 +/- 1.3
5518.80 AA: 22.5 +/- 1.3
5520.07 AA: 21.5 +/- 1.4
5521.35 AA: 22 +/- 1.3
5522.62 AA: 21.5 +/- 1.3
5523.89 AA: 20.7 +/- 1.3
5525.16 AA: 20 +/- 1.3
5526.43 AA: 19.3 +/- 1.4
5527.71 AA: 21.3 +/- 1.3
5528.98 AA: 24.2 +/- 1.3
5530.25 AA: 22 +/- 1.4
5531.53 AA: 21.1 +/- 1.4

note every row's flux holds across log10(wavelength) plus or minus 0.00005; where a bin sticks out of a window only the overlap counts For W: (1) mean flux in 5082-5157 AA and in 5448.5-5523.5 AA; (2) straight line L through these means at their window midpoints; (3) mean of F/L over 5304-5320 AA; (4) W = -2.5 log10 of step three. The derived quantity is -0.12 mag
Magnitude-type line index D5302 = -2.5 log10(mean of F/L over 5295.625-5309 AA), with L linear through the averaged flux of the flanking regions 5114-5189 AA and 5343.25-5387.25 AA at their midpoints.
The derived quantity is -0.05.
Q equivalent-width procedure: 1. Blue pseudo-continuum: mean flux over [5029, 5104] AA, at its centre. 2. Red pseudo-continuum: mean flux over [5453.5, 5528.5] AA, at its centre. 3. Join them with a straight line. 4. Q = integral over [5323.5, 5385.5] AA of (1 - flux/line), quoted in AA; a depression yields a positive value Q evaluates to -3.7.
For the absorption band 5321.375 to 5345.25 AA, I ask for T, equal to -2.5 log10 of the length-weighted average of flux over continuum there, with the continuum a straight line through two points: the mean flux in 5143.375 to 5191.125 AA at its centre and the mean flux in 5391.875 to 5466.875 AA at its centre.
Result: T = -0.12 mag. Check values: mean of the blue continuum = 15.6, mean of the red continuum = 20.6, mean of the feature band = 21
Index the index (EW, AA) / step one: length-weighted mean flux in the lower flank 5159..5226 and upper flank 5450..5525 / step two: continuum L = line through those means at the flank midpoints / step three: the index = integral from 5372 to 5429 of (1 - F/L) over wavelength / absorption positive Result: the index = -2.59 AA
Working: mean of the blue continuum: 16.7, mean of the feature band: 20.7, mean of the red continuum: 21.1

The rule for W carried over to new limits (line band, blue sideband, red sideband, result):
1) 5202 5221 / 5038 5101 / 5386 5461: 0.10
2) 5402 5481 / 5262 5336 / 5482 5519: 0.01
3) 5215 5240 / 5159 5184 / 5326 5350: -0.15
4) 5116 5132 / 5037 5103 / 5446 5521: 0.08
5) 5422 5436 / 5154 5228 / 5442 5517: -0.06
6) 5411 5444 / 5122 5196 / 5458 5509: -0.06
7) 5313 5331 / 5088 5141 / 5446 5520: -0.07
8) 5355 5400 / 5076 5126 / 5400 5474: -0.03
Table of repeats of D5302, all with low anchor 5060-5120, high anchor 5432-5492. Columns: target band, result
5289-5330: -0.07 mag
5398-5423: 0.01 mag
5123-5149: 0.14 mag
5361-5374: -0.06 mag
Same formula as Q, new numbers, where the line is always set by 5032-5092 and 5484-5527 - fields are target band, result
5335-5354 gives -1.29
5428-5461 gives -0.27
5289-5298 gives -0.40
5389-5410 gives 1.11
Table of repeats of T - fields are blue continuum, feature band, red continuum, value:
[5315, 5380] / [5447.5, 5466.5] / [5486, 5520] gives 0.04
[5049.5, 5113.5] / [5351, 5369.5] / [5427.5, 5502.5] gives -0.07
